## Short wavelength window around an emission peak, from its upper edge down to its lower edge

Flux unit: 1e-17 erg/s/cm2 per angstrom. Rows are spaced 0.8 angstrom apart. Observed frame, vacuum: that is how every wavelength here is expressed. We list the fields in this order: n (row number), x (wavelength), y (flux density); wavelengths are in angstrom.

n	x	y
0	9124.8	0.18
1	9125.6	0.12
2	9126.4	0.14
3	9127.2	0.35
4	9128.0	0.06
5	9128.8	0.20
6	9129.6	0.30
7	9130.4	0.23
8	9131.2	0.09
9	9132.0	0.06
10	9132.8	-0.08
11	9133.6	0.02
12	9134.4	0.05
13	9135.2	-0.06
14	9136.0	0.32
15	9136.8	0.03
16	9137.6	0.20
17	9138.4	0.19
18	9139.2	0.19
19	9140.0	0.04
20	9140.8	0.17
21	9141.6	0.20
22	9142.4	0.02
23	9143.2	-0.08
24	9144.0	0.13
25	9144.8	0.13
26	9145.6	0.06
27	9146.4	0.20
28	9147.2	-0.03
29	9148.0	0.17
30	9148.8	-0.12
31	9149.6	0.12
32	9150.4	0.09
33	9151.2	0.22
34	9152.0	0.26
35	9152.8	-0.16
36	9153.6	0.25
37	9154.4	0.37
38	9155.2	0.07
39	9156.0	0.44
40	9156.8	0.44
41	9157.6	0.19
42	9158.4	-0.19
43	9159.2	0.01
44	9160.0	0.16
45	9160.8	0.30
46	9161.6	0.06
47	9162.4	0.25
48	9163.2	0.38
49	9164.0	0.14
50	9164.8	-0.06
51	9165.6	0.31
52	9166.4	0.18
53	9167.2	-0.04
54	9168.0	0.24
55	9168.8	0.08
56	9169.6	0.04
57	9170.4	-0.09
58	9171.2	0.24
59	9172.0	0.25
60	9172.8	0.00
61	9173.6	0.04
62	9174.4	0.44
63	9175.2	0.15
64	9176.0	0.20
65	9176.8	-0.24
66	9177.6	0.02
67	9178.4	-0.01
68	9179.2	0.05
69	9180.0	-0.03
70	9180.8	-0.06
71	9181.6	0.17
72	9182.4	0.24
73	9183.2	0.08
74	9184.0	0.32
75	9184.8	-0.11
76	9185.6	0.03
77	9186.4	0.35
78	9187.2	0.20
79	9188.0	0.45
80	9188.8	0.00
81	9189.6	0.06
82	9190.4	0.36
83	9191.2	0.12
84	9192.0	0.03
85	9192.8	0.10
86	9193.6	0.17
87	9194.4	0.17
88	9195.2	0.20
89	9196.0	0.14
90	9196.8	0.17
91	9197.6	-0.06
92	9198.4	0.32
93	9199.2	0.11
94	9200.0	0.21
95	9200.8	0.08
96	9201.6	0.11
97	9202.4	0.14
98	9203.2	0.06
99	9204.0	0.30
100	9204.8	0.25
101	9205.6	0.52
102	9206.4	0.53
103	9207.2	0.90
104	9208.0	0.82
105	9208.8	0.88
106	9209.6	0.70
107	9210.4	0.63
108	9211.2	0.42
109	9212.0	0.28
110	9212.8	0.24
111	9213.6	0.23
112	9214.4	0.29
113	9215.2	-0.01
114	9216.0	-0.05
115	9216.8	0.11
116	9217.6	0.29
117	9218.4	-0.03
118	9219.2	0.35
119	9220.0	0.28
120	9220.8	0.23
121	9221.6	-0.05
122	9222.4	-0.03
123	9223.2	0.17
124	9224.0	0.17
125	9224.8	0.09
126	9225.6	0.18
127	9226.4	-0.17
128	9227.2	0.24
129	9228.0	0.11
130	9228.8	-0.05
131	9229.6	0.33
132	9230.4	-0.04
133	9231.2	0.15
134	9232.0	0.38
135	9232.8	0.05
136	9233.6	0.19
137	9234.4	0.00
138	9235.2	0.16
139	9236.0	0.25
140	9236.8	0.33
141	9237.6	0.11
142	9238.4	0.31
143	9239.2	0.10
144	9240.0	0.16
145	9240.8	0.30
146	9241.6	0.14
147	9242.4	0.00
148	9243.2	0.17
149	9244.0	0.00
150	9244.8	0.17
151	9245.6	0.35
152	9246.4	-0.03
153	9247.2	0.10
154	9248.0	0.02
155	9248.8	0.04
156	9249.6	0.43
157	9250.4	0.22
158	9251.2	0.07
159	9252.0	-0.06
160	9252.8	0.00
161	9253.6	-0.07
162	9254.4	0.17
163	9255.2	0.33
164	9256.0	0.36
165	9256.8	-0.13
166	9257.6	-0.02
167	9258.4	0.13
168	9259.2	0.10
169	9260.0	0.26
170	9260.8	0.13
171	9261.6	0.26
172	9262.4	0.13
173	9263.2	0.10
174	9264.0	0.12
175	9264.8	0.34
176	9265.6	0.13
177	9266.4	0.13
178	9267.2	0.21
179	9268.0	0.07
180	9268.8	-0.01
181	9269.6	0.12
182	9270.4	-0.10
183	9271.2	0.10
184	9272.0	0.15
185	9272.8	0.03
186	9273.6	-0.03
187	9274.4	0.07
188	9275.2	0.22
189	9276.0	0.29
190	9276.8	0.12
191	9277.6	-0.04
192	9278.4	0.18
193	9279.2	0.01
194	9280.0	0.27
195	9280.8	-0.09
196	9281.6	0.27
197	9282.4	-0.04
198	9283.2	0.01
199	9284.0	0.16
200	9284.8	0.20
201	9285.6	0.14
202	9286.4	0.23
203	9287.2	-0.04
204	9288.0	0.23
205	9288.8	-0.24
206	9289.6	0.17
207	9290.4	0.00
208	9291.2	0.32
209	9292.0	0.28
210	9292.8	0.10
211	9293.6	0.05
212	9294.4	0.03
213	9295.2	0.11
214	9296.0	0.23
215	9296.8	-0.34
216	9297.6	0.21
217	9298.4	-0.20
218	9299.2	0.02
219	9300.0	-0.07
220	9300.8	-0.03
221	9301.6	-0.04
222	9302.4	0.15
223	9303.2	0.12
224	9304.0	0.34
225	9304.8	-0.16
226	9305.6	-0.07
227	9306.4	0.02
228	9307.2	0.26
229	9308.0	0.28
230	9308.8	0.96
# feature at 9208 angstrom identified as H-beta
